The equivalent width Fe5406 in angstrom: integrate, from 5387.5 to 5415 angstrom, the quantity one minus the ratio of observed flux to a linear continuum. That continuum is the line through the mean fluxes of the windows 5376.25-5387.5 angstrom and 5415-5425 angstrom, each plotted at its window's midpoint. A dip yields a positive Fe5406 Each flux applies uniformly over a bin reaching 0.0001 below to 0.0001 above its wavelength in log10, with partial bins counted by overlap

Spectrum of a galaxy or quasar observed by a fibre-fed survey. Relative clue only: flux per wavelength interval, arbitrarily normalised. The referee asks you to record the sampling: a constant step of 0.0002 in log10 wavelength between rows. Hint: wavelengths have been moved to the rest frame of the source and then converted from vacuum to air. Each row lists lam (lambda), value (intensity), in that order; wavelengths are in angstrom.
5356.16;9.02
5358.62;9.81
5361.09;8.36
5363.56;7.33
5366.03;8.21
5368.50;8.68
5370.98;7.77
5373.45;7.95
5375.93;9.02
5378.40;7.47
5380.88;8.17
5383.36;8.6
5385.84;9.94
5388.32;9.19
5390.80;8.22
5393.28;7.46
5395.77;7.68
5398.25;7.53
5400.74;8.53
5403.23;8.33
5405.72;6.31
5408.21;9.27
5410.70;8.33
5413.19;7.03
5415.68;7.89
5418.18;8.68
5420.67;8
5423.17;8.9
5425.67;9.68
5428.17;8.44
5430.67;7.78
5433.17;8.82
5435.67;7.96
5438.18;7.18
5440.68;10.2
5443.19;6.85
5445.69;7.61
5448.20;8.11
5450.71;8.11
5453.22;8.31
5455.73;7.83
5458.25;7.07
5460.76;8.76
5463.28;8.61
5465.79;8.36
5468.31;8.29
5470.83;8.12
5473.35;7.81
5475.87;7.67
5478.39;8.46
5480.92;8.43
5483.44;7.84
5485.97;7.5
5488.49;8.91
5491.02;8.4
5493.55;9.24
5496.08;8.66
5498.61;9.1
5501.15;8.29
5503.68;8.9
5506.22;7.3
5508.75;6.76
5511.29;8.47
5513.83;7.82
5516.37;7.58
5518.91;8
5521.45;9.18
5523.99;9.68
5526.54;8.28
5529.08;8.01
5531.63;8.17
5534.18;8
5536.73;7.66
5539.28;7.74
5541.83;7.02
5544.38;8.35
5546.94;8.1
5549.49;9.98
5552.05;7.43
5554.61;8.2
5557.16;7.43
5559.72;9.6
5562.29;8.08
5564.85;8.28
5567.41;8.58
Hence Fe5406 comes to 1.83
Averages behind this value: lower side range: 8.61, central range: 7.97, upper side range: 8.47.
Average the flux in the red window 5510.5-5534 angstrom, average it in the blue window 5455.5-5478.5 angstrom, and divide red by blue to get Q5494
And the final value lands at 1.03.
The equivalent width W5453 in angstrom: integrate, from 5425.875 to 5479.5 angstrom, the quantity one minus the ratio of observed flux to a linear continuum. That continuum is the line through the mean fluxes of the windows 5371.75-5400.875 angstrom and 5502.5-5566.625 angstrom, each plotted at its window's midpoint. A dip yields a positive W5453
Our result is 0.6 angstrom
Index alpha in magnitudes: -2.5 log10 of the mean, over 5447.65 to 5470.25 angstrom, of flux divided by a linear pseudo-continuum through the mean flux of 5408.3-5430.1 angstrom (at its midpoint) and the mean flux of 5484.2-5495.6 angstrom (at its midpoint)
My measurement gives 0.04 mag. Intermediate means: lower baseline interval 8.4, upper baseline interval 8.49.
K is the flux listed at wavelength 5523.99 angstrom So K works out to 9.68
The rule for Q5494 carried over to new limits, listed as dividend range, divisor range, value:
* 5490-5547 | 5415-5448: 0.99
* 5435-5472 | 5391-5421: 1.02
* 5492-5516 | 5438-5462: 1.03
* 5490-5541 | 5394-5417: 1.05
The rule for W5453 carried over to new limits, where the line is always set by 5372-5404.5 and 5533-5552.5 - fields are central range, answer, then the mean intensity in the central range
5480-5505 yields -1.2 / 8.53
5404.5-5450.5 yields 0.4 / 8.17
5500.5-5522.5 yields 0.3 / 8.02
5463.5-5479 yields 0.1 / 8.14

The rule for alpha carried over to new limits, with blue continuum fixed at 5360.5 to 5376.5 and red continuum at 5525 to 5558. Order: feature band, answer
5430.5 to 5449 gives 0.00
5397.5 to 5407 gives 0.06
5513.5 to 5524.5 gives -0.05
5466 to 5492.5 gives -0.01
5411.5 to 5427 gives -0.03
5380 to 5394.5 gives -0.06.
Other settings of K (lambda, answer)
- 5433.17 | 8.82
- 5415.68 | 7.89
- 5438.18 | 7.18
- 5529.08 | 8.01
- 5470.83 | 8.12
